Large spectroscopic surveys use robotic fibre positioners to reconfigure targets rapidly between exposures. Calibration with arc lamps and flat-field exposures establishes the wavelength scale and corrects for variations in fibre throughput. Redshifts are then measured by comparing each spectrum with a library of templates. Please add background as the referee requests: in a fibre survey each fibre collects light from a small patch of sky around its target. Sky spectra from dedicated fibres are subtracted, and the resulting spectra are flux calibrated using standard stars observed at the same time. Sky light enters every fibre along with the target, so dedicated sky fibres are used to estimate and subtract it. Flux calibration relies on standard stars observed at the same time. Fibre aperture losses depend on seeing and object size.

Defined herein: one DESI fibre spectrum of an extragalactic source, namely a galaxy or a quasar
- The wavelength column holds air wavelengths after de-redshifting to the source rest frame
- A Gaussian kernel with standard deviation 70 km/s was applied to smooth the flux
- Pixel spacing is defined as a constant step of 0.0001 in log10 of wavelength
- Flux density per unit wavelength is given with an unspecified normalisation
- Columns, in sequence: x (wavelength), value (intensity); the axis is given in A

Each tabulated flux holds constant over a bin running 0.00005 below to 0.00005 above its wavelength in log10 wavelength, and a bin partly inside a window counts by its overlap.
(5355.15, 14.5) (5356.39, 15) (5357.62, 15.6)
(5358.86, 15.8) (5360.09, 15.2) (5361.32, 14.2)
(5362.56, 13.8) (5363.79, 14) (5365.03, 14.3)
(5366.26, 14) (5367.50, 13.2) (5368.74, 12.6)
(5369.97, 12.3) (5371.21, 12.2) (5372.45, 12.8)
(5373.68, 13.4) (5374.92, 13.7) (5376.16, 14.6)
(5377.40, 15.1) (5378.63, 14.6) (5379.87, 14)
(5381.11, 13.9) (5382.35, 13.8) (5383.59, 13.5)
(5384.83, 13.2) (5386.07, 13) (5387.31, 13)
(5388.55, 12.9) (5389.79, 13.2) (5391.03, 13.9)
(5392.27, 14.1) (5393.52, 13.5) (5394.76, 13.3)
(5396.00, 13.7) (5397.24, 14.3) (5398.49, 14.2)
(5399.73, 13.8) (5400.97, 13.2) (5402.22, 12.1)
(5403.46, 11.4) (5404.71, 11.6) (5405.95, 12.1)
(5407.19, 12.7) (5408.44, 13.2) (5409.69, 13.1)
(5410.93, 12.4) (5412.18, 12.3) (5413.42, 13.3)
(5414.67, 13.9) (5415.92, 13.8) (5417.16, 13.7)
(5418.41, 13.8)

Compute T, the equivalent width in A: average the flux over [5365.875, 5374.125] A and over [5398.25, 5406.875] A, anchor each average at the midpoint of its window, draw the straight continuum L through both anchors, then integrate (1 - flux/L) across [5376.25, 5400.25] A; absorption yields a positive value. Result -2.0 A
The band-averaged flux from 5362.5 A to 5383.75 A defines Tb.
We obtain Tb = 13.7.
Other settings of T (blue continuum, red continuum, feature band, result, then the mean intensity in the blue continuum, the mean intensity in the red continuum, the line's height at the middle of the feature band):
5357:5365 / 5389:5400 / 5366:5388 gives 1.2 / 14.7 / 13.8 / 14.3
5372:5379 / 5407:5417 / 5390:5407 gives 0.4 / 14.1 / 13.1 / 13.5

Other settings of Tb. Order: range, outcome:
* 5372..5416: 13.3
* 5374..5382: 14.3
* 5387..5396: 13.4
